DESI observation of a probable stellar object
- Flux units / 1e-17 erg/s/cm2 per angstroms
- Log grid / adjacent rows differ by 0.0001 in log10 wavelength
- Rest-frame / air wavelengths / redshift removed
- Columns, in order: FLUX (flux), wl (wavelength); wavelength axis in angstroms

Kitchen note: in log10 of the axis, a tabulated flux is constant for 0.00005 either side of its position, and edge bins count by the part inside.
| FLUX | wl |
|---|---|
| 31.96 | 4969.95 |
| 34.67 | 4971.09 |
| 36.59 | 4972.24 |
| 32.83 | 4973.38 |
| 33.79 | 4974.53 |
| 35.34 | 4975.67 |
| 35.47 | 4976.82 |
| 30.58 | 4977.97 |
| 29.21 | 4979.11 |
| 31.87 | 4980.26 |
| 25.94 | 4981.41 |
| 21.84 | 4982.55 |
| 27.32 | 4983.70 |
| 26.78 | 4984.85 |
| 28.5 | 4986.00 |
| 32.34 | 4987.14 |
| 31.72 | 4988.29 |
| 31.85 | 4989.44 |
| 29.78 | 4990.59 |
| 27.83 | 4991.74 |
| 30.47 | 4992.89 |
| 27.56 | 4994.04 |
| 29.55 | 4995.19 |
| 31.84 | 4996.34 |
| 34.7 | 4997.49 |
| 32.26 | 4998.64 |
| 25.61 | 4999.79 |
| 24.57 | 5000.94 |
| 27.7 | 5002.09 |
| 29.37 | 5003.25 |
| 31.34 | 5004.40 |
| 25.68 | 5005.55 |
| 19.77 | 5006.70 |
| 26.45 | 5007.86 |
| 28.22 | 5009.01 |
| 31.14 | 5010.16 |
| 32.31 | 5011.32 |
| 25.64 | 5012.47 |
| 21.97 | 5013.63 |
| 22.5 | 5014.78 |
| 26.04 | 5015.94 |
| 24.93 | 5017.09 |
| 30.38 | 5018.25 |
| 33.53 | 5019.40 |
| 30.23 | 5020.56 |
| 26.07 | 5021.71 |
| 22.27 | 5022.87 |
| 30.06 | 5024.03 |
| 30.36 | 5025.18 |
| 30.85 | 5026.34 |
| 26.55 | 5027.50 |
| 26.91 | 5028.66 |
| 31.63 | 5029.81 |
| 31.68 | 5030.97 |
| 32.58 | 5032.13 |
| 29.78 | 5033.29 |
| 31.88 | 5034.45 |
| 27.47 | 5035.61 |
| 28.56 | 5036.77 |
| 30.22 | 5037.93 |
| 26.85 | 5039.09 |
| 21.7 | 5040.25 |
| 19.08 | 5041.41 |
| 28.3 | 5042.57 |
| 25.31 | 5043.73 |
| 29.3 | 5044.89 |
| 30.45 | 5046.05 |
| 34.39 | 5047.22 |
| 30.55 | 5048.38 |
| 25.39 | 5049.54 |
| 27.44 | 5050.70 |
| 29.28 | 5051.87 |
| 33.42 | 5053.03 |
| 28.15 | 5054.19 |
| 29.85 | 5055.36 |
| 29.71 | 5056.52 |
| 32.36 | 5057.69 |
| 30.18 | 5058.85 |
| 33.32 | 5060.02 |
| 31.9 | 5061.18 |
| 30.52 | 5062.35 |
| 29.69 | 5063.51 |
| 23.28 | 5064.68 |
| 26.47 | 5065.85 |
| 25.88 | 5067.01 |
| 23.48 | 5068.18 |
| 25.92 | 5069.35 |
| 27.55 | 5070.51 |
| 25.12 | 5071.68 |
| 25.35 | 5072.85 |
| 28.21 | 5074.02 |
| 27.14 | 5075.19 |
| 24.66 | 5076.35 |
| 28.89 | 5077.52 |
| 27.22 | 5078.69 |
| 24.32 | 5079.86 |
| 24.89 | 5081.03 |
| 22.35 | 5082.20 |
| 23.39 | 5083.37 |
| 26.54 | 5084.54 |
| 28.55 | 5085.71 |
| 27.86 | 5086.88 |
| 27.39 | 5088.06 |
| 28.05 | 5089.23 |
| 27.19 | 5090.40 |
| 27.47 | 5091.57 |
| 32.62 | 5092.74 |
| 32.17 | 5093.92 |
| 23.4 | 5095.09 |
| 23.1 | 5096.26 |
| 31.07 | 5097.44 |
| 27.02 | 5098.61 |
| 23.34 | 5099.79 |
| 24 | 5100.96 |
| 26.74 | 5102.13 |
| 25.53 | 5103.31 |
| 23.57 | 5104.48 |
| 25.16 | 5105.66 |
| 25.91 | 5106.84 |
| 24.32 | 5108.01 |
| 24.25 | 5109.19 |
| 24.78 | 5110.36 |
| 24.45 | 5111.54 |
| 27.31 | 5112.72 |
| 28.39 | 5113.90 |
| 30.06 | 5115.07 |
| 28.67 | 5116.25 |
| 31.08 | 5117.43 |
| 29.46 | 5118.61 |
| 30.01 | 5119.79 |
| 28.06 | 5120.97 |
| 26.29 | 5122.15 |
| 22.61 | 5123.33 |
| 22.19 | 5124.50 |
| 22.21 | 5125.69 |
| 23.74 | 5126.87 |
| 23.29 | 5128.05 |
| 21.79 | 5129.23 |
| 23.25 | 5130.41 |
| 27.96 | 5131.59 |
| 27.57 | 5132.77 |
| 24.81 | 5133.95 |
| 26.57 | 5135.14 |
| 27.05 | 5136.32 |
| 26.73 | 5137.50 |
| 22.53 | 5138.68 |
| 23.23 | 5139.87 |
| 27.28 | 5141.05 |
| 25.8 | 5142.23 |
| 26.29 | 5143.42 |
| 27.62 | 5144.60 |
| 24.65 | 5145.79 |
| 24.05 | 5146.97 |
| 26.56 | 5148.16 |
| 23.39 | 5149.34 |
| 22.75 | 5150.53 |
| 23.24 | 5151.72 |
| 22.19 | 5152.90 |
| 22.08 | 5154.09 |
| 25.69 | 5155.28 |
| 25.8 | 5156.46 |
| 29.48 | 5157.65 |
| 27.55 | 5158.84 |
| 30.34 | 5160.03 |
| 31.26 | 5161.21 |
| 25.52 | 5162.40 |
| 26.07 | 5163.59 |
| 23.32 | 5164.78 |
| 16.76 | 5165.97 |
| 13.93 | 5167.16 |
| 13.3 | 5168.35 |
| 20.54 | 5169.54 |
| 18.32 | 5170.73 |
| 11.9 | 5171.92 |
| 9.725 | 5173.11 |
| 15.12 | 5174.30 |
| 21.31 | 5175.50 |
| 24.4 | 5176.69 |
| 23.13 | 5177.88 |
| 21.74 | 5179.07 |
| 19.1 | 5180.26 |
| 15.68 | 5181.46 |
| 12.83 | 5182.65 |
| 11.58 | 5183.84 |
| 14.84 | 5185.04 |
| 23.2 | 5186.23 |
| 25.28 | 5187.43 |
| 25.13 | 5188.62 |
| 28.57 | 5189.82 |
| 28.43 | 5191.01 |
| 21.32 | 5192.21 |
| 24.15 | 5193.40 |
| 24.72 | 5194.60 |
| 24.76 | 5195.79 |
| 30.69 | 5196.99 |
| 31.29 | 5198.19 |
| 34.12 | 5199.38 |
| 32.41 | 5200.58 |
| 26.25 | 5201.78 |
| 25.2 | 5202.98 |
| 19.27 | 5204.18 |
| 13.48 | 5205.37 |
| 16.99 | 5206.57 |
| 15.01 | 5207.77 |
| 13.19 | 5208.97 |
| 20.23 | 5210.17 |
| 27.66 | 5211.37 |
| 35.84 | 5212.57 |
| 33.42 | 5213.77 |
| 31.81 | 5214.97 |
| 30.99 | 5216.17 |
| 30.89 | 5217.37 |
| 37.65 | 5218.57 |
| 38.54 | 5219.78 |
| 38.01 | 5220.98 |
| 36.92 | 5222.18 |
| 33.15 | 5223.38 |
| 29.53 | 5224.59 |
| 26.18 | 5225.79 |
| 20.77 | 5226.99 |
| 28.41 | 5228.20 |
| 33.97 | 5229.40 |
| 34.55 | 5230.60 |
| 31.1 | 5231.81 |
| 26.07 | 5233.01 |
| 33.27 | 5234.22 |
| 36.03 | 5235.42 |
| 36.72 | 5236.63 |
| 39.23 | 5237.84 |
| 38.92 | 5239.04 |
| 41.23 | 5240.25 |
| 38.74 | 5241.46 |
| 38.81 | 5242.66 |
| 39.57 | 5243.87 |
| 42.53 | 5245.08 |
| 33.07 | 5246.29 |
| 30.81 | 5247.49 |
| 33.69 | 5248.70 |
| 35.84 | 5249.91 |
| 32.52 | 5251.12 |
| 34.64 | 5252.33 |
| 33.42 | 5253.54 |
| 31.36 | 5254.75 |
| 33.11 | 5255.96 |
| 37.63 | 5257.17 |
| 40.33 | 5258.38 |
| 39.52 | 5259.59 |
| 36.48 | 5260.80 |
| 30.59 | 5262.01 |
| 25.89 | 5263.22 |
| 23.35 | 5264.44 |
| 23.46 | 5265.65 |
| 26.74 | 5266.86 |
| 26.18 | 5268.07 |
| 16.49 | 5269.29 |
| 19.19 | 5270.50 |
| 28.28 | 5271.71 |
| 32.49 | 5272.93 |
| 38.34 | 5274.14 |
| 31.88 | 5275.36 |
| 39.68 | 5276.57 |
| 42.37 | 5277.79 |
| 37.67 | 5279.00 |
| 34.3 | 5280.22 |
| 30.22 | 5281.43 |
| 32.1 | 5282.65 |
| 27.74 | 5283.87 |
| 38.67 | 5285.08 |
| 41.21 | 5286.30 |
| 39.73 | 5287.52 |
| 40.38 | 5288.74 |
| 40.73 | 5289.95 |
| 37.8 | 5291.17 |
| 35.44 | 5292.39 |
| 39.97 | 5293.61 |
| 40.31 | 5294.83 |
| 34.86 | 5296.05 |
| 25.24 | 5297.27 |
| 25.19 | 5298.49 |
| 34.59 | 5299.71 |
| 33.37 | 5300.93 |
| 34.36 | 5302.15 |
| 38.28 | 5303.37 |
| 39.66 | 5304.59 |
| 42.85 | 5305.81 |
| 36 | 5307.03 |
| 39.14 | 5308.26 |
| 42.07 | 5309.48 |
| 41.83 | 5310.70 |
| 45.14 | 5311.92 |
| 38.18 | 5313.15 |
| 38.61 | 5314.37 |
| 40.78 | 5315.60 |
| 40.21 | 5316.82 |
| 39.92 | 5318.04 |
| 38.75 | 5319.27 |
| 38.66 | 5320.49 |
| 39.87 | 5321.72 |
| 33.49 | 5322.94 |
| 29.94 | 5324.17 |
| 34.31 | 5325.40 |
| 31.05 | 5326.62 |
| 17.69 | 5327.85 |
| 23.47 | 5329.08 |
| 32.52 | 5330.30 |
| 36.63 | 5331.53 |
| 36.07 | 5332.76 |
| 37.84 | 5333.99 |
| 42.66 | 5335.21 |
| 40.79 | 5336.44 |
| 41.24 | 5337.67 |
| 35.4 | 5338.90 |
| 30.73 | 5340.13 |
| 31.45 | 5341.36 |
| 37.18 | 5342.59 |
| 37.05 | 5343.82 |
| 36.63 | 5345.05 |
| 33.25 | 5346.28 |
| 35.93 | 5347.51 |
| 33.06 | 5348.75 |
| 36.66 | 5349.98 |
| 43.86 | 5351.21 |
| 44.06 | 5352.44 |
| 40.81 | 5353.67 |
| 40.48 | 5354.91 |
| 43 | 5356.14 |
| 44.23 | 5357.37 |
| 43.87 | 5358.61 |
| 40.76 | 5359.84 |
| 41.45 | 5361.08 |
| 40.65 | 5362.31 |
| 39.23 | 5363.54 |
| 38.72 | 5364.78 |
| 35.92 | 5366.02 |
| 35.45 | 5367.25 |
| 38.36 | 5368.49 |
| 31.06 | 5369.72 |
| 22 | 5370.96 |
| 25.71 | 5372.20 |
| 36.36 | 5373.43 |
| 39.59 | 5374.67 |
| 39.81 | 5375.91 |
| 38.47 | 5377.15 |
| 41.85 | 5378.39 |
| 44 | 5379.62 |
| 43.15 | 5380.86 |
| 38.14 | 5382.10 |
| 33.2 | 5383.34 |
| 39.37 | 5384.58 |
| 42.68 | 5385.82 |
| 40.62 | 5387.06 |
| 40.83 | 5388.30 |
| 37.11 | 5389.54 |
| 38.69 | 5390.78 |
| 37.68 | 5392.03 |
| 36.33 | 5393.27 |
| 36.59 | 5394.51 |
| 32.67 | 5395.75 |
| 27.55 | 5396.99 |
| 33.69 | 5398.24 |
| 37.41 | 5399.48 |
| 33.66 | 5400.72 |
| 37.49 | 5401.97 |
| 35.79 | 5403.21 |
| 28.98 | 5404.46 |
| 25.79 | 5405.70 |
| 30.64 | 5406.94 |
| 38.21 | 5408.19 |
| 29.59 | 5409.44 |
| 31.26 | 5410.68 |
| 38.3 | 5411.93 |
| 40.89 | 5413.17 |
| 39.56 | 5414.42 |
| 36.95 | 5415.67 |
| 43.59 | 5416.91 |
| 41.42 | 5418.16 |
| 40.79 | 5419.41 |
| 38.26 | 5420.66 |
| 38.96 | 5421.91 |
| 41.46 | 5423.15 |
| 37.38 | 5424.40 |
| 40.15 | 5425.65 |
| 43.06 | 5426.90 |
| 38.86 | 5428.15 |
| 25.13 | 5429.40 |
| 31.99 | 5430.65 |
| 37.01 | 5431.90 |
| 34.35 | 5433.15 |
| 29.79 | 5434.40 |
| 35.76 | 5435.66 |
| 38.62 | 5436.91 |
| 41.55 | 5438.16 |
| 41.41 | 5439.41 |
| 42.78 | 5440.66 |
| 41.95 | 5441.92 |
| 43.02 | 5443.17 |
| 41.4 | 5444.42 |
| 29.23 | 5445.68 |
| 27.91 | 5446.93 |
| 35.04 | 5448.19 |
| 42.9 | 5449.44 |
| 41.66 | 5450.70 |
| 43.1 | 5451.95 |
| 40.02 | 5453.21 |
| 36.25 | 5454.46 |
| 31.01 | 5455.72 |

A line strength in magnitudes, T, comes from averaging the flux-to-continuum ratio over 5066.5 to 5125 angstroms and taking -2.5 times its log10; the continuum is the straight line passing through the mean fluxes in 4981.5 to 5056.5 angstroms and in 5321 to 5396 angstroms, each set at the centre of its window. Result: 0.148 mag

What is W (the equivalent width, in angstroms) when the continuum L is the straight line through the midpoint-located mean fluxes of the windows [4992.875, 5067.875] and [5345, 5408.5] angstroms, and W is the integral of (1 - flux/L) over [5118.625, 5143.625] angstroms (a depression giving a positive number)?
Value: 4.6 angstroms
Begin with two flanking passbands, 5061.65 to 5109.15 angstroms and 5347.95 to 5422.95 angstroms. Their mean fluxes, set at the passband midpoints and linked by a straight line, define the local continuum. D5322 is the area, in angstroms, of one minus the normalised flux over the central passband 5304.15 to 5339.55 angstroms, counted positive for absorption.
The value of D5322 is -2.0 angstroms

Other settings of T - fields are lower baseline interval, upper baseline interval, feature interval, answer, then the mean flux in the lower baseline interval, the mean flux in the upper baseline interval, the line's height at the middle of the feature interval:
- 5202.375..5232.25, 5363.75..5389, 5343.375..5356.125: -0.08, 28.1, 37.3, 35.8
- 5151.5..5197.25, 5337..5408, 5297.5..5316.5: -0.18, 21.8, 37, 31.9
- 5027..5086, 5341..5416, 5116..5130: 0.16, 27.9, 37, 29.8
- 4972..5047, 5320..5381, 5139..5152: 0.27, 28.8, 36.7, 31.9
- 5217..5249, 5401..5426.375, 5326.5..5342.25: 0.06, 34.4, 36.8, 35.7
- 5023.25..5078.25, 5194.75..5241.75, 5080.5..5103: 0.08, 28.4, 30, 28.8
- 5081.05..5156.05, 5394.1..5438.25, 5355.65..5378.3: -0.10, 25.8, 35.9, 34.2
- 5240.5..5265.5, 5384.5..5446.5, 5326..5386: -0.03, 34.5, 36.9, 36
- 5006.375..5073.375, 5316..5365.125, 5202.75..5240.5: 0.13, 28.1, 37.1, 33.6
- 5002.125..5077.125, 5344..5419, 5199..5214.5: 0.33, 28.1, 37.2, 32.5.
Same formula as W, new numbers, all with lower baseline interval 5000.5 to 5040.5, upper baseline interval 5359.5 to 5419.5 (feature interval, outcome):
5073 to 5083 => 1.2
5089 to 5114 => 3.0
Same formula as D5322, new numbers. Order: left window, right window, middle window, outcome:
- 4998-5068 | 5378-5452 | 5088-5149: 8.4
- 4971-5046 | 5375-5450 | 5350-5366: -2.4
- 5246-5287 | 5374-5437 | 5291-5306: -0.8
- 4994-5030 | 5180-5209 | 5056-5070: -1.1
